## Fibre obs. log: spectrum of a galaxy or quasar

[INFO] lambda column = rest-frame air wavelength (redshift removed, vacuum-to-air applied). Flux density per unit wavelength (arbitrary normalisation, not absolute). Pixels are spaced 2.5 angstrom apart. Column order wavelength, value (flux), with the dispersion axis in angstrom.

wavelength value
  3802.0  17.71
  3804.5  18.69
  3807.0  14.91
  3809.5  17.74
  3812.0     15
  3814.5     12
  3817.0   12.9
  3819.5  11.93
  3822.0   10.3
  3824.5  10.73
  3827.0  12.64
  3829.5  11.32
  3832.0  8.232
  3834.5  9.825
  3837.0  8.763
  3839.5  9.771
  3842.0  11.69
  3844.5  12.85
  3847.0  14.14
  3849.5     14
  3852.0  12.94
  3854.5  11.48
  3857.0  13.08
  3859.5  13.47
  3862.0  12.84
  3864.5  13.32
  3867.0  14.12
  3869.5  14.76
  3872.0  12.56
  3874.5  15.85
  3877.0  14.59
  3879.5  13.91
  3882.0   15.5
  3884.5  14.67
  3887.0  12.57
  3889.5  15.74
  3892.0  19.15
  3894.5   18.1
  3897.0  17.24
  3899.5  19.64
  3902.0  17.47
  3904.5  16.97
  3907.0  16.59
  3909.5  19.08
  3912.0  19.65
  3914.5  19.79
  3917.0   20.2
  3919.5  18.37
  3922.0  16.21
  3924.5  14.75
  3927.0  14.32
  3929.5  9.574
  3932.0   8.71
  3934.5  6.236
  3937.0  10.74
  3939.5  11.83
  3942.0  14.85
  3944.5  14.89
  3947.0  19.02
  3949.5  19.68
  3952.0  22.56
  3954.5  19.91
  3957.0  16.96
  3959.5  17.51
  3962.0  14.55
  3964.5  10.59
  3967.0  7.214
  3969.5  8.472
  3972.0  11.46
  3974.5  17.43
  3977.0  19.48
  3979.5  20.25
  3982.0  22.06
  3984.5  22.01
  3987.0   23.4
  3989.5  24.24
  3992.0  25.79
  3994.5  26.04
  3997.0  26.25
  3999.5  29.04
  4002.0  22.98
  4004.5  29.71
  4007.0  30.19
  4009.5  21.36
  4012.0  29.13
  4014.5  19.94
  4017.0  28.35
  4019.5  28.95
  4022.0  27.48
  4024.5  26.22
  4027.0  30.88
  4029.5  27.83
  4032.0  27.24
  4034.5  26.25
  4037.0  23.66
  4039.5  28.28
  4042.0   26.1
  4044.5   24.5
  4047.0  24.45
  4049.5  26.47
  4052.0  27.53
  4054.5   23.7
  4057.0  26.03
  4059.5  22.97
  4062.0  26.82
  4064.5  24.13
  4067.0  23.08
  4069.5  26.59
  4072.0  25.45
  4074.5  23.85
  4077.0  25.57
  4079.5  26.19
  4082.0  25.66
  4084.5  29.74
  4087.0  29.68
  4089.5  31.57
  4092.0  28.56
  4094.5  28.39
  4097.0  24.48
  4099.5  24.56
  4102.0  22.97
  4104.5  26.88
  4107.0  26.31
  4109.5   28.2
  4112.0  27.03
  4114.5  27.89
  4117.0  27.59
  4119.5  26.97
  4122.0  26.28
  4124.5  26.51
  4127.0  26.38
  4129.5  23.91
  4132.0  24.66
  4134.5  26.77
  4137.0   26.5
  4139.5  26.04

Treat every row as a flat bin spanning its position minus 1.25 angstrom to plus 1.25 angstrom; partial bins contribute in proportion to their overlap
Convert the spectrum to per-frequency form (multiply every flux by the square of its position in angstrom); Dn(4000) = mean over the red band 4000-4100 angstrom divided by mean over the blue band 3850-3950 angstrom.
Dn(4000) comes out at 1.89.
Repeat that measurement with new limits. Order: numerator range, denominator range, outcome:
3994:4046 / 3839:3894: 2.08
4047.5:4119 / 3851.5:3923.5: 1.83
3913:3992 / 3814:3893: 1.33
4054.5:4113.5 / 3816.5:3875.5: 2.42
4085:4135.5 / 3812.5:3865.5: 2.59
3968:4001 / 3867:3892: 1.52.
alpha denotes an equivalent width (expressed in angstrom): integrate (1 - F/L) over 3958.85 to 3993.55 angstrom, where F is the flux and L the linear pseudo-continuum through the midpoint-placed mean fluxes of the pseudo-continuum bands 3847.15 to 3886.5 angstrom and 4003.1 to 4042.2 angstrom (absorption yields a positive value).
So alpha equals 8.5 angstrom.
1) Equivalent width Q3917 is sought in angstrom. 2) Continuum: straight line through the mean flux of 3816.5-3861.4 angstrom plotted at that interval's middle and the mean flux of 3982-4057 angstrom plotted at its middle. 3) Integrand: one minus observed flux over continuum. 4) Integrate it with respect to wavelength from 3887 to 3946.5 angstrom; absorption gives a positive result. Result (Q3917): 6.6 angstrom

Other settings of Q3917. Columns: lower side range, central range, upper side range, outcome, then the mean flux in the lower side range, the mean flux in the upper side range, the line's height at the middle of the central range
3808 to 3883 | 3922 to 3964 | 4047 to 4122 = 8.33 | 12.7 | 26.3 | 18.3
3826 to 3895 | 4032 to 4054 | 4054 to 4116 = -1.91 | 13.2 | 26.3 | 23.8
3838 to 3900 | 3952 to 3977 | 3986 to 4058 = 8.25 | 14.2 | 26.3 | 21.8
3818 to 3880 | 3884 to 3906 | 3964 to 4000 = -3.03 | 12.3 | 19.6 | 14.8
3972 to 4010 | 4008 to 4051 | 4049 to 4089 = -2.69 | 23.7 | 25.9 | 24.8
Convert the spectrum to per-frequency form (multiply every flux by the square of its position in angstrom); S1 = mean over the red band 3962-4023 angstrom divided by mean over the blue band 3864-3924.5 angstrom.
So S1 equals 1.40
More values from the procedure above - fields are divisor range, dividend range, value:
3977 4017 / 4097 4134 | 1.12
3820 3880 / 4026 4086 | 2.33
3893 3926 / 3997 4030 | 1.58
